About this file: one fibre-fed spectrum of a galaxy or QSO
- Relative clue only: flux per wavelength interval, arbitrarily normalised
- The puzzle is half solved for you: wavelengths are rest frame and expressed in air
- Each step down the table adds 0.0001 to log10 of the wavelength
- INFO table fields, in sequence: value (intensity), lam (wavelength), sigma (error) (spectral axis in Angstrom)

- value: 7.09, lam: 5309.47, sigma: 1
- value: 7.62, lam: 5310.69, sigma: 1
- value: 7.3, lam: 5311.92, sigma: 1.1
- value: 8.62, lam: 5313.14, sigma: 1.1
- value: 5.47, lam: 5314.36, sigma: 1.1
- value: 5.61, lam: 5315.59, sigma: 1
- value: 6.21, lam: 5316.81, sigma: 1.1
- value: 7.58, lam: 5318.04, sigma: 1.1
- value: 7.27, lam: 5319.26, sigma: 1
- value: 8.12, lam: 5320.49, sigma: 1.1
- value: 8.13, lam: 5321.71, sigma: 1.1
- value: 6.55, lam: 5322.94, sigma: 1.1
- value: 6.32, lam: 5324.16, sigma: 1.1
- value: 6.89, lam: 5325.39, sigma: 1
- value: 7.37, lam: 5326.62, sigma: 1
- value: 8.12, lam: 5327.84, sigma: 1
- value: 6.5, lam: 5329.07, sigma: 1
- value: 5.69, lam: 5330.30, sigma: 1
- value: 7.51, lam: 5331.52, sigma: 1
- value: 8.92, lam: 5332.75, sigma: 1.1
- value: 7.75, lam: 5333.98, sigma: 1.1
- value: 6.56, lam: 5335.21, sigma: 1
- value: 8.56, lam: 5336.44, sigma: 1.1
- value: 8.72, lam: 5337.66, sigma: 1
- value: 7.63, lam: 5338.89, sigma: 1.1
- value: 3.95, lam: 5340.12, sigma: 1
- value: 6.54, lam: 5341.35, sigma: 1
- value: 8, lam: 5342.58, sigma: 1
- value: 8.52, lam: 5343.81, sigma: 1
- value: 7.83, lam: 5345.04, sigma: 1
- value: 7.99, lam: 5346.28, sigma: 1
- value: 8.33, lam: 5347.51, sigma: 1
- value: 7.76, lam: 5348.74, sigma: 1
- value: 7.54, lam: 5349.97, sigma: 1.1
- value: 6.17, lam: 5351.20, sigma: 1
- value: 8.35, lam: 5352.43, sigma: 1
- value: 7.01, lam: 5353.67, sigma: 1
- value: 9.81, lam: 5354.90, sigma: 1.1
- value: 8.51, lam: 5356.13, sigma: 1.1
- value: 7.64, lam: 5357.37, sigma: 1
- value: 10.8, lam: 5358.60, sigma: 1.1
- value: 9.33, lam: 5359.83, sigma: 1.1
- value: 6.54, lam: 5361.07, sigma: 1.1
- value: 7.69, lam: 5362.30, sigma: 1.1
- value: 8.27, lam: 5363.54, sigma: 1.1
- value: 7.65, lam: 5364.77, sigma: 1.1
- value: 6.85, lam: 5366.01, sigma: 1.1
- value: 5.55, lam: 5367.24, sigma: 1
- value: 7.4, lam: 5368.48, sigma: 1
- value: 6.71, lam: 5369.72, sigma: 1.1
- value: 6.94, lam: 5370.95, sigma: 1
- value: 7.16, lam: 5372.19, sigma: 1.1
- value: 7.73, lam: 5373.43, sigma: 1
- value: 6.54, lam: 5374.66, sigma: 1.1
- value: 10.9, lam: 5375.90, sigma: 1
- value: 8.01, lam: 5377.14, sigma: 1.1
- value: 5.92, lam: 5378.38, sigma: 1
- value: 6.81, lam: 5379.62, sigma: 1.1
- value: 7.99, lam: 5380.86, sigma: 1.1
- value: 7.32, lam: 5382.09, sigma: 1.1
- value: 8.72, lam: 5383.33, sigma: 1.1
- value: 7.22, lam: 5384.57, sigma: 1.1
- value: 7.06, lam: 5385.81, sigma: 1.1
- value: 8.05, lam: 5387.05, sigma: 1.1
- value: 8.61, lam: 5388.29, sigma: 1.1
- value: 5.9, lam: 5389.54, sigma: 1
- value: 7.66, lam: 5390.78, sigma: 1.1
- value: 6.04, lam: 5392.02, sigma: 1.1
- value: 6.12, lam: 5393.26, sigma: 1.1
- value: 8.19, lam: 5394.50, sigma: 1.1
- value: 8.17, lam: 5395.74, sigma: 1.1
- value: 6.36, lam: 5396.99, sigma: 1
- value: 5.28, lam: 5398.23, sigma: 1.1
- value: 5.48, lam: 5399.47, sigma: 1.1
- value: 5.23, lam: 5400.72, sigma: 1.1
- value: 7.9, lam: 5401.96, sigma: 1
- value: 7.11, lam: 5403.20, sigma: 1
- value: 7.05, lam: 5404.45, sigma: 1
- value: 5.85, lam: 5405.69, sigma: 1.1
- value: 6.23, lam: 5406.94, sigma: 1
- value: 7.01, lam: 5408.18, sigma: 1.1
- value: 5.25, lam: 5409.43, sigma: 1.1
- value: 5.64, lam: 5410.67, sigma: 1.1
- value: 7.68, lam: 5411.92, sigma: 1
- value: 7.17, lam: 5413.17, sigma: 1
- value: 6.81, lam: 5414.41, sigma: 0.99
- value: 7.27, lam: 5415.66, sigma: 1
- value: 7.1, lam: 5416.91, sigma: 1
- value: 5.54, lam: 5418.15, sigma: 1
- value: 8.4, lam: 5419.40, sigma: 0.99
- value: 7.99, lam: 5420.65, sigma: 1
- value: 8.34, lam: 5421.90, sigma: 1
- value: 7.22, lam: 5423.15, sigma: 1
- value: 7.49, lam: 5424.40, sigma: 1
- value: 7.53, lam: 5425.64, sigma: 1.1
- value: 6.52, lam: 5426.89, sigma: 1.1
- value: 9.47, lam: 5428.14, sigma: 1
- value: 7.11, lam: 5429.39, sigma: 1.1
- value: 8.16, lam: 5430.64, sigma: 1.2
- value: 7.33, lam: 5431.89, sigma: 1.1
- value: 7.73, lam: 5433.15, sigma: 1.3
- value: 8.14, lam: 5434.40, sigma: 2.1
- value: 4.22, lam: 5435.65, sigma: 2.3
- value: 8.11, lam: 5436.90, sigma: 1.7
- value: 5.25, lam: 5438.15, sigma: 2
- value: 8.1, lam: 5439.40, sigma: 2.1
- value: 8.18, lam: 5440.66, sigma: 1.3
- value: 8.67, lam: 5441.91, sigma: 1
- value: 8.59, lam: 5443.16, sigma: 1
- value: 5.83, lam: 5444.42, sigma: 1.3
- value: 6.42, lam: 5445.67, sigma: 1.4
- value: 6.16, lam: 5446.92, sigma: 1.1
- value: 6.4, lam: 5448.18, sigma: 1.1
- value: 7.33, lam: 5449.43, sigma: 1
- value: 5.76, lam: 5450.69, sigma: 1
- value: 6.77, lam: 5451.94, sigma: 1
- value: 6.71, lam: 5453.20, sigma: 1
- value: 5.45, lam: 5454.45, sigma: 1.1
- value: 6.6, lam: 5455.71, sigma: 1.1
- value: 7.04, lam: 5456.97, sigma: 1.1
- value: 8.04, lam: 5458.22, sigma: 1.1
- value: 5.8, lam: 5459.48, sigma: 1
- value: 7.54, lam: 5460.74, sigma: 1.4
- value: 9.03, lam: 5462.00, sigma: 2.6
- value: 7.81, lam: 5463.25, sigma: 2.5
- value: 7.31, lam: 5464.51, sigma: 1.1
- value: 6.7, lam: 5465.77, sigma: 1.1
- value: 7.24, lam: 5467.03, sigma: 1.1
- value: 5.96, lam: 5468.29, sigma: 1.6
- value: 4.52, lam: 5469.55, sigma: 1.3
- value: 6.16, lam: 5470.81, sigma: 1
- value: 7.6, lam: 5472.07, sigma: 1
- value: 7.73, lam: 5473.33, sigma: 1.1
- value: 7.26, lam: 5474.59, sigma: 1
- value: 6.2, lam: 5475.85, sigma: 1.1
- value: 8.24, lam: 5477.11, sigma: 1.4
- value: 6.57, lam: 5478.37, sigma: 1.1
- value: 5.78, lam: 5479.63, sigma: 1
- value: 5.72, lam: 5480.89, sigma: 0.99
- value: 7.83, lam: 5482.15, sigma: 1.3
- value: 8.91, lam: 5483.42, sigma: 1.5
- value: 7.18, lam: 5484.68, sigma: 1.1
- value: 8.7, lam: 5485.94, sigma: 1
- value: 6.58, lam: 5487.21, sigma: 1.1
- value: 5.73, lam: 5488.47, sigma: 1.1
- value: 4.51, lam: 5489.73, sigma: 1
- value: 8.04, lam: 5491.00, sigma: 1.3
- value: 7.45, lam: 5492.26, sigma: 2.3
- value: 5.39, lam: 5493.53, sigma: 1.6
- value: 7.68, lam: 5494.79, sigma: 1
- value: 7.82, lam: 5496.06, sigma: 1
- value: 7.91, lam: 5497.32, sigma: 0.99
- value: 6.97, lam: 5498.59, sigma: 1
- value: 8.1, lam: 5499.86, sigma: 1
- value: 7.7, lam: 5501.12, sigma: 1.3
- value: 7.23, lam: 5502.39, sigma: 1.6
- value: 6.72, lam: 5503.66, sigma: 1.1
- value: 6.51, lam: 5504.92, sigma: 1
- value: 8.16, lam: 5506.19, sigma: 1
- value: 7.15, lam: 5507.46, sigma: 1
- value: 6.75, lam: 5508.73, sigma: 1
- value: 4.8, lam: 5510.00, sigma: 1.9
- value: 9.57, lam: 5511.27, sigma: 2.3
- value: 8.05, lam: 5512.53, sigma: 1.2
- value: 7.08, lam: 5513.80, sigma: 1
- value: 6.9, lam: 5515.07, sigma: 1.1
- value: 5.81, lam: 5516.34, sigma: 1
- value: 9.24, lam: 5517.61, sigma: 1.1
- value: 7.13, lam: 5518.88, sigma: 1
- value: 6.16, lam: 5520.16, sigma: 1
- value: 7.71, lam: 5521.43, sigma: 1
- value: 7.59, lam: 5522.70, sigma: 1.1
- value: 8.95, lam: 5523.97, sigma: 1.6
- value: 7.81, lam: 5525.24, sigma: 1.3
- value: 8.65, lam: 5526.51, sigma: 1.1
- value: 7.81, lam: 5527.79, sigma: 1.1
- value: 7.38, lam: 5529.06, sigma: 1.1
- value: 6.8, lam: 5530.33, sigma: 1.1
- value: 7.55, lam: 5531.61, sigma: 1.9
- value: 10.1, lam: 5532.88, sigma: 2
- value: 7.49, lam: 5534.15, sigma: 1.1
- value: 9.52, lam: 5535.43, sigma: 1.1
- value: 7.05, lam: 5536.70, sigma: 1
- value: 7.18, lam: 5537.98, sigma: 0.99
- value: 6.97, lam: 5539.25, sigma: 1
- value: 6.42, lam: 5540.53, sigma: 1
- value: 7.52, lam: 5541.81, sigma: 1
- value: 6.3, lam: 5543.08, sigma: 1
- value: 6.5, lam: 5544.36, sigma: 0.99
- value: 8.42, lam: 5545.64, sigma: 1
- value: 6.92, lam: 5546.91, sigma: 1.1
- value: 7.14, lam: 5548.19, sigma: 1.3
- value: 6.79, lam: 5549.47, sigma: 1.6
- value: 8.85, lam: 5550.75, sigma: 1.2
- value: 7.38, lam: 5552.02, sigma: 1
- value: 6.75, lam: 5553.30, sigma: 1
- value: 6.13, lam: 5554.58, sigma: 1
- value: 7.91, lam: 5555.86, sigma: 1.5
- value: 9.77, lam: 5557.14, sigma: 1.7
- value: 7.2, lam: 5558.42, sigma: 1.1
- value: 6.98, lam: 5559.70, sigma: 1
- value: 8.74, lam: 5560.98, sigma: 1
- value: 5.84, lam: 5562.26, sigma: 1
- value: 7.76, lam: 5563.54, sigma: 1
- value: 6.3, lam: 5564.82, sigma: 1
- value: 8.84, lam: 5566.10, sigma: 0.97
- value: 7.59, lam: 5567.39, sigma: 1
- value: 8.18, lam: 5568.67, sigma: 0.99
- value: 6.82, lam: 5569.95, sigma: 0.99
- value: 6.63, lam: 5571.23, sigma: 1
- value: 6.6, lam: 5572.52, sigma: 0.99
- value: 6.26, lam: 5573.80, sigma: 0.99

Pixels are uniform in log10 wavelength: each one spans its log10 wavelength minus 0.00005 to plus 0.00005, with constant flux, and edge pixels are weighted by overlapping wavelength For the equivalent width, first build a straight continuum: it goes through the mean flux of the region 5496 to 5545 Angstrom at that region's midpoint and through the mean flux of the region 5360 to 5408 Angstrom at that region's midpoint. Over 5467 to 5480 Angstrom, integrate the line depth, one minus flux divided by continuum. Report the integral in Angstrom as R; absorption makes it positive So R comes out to 1.2 Angstrom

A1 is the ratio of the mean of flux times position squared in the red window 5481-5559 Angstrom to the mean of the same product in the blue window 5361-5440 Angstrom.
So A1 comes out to 1.1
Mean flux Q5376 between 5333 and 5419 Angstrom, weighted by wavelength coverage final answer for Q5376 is 7.3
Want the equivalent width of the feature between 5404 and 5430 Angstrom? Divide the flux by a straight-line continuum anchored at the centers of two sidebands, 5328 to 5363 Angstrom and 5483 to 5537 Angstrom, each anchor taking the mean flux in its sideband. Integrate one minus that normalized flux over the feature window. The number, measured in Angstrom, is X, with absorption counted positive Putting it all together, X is 1.79 Angstrom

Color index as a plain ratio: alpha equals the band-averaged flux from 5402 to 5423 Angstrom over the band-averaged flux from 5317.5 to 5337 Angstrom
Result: 0.94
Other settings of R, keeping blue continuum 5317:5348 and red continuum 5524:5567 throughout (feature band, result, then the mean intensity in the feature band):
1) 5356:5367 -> -0.9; 8.04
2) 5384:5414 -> 2.8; 6.76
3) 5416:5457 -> 1.8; 7.14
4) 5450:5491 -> 3.5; 6.86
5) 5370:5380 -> -0.1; 7.49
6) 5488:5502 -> 0.9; 7.05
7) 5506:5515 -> 0.3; 7.3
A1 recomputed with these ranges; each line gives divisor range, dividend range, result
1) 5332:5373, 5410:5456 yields 0.96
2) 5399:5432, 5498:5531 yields 1.09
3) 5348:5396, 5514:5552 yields 1.05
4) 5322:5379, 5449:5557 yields 1.01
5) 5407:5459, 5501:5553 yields 1.09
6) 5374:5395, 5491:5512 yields 1.02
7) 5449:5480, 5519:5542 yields 1.15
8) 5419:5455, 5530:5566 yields 1.08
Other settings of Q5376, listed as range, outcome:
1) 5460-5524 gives 7.15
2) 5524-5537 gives 8.09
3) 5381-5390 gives 7.61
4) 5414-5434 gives 7.51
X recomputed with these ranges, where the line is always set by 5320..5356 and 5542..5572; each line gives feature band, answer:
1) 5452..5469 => 1.0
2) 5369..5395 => 0.2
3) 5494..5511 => 0.4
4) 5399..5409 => 1.3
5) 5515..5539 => -1.1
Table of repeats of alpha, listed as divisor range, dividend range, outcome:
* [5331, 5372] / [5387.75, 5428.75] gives 0.91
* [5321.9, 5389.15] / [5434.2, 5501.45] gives 0.92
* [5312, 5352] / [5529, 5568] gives 1.03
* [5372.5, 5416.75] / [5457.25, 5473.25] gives 1.00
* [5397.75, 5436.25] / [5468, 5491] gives 0.98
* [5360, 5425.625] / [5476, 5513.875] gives 1.00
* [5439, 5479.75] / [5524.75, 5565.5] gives 1.08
